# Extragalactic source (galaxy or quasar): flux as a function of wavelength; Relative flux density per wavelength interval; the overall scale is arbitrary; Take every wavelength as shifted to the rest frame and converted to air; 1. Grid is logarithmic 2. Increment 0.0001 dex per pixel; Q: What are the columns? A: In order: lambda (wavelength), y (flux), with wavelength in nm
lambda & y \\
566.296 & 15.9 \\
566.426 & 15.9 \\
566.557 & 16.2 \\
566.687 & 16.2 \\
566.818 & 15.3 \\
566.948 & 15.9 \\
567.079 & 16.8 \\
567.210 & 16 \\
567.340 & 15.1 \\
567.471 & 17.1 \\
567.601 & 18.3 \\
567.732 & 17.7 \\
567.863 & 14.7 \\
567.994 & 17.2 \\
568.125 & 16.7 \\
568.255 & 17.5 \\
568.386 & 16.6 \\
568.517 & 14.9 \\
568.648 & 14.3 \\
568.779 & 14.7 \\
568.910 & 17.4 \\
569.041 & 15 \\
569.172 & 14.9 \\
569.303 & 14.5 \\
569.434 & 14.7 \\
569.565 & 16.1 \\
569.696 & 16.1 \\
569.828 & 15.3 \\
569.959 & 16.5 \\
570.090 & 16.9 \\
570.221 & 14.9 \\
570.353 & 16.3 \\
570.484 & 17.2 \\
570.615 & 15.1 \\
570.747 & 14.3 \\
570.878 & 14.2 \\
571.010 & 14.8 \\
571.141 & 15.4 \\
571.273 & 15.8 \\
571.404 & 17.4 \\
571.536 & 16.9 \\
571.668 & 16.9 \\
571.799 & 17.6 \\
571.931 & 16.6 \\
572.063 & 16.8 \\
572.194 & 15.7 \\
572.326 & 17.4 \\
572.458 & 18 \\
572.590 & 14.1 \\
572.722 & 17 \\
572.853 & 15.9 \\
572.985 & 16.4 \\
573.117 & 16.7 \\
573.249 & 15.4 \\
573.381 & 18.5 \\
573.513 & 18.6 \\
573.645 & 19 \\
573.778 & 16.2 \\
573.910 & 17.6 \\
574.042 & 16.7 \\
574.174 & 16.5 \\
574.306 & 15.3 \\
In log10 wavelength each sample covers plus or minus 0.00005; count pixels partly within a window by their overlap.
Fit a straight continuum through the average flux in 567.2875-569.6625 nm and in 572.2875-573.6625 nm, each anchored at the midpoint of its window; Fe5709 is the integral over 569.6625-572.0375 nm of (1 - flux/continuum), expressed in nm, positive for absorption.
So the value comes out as 0.07 nm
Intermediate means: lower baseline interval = 16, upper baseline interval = 16.9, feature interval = 16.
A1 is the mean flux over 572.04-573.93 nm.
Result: 16.9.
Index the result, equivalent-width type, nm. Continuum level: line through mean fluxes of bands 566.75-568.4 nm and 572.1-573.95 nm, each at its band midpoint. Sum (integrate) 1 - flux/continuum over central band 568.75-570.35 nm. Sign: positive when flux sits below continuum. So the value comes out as 0.098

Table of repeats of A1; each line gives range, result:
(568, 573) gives 16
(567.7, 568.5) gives 16.6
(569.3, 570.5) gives 15.9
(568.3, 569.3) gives 15.4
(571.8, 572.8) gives 16.6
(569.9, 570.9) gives 15.7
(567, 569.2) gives 16.2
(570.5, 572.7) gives 16.1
